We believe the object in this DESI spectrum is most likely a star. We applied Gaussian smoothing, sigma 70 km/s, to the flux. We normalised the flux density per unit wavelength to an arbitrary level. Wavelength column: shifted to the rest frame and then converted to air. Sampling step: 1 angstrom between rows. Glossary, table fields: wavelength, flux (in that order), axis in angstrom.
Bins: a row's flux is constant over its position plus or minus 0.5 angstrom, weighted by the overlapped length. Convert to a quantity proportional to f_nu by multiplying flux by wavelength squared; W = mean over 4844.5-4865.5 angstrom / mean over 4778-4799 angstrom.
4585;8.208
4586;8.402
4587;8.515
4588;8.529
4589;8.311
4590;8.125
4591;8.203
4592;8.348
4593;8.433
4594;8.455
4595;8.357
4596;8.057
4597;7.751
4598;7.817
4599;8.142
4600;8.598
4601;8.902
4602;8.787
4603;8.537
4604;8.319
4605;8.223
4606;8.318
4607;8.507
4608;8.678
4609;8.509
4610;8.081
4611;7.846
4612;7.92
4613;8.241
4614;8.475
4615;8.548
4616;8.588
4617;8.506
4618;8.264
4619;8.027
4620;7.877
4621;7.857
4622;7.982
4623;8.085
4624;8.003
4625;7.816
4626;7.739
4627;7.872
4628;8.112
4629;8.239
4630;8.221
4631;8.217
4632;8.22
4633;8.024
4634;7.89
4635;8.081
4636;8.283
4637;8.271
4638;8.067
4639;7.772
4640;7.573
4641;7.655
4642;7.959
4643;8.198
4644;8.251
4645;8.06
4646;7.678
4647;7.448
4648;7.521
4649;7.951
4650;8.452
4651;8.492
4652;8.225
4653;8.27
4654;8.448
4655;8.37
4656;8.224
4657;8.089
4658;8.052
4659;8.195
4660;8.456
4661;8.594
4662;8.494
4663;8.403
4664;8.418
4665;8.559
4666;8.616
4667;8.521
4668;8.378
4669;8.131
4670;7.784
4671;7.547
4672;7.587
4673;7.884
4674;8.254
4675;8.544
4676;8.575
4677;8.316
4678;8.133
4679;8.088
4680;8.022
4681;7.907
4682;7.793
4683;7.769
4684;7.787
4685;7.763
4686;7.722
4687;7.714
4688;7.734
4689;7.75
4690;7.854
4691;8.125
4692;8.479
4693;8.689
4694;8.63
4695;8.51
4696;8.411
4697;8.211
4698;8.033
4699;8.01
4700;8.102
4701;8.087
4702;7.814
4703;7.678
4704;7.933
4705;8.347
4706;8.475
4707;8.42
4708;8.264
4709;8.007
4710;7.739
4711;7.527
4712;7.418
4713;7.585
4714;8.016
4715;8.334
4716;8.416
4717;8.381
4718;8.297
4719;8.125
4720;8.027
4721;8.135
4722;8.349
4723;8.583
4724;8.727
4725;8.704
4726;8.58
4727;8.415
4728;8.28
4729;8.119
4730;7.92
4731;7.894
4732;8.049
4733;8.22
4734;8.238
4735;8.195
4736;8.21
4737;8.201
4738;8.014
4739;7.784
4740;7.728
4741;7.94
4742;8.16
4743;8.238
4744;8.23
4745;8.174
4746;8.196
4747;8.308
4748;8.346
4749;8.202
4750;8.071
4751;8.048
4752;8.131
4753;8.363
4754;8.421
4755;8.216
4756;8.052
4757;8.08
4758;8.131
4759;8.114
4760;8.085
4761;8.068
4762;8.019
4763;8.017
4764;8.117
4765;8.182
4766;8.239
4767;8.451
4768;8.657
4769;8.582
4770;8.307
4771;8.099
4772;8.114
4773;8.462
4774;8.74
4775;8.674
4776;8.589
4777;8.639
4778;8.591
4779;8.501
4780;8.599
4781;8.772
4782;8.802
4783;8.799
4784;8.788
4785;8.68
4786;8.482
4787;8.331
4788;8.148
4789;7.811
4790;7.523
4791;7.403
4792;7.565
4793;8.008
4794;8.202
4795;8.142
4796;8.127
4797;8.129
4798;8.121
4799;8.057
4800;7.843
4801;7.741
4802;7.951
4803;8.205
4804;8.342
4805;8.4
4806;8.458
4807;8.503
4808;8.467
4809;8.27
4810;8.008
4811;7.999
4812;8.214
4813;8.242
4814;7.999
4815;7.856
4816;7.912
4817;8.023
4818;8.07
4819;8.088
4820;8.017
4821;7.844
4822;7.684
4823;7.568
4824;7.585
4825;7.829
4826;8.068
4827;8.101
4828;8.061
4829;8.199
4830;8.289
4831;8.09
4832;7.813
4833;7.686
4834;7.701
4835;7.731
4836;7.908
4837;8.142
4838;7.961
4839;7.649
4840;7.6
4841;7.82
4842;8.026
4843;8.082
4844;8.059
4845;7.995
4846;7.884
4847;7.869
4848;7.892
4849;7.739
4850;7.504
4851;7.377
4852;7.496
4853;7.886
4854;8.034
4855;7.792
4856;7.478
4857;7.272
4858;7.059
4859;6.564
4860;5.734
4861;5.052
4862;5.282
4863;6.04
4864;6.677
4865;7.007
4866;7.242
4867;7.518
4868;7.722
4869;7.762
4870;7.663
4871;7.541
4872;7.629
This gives 0.89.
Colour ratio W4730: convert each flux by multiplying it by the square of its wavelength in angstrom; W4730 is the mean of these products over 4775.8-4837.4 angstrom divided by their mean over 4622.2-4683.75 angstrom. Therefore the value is 1.1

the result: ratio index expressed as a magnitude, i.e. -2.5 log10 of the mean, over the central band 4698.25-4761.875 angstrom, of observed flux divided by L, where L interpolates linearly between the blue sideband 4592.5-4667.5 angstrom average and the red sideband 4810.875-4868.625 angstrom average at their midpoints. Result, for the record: -0.03 mag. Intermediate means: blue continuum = 8.2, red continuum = 7.62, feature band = 8.14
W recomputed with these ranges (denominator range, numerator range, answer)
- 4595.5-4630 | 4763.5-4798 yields 1.09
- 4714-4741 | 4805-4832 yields 1.02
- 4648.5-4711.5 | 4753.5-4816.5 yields 1.06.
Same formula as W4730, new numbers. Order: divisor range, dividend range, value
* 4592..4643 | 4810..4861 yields 1.04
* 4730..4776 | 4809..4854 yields 1.00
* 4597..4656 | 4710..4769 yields 1.05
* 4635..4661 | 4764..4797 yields 1.09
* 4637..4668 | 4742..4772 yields 1.05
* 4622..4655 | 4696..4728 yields 1.05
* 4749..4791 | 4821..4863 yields 0.94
